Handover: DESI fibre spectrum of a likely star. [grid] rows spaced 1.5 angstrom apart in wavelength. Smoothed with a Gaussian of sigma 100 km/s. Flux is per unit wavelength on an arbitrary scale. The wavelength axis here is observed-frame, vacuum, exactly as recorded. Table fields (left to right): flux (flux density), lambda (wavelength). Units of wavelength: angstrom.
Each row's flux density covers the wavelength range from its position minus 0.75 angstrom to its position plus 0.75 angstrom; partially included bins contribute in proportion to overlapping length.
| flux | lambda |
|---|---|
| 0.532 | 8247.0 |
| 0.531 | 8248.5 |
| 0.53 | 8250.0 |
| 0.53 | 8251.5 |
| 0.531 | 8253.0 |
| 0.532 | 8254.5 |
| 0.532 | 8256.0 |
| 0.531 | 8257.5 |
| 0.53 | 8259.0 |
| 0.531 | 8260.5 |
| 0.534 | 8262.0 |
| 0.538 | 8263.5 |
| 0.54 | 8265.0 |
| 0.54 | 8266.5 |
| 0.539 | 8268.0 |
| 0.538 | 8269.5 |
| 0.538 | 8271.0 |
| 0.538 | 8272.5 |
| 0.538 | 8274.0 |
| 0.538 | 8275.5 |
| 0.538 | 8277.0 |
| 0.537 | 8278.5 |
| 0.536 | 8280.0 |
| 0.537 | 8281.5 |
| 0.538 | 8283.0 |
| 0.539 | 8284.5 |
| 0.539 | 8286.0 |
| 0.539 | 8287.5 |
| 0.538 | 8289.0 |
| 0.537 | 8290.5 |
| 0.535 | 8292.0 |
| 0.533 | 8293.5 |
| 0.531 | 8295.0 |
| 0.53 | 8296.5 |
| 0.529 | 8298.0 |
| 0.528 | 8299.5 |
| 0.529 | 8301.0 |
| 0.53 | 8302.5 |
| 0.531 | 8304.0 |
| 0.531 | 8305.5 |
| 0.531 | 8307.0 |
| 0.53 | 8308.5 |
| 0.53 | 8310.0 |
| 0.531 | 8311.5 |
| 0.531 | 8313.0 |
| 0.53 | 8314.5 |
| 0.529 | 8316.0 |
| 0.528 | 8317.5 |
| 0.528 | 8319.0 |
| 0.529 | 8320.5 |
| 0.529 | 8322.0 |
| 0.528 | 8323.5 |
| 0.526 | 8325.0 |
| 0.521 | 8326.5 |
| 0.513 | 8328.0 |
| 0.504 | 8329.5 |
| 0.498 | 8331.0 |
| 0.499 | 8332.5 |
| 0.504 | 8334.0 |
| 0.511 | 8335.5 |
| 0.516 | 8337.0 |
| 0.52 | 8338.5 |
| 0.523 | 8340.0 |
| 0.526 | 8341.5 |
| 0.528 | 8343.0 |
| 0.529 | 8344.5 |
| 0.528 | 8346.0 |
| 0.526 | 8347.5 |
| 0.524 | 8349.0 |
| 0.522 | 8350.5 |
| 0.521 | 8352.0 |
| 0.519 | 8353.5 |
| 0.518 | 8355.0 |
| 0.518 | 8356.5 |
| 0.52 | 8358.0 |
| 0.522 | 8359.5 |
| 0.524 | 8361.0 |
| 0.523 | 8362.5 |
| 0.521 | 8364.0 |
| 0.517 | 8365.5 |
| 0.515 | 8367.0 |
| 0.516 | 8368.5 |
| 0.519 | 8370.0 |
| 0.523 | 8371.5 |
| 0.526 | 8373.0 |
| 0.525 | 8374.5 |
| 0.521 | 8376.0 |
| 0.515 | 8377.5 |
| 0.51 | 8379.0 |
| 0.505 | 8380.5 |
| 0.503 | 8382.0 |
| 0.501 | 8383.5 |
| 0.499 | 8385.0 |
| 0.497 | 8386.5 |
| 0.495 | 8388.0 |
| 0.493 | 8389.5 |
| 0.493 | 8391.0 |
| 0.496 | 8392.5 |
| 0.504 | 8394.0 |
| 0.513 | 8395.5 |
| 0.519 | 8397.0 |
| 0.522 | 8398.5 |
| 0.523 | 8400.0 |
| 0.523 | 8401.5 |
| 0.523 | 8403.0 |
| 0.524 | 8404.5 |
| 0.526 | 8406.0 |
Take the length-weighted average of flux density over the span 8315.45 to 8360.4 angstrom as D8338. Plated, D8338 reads 0.52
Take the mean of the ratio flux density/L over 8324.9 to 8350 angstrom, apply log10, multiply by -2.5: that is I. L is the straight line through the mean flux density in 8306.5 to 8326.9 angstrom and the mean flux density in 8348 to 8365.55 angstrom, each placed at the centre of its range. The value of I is 0.02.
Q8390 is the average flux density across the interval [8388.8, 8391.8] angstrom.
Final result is 0.493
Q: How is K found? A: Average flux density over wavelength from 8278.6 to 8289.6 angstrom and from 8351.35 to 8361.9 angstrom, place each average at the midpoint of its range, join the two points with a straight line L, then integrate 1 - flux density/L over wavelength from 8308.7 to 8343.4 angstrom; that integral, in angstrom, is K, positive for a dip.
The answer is 0.4 angstrom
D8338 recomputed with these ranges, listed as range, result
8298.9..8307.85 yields 0.53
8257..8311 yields 0.535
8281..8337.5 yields 0.527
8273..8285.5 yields 0.538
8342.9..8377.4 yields 0.522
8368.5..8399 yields 0.509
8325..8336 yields 0.508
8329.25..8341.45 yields 0.511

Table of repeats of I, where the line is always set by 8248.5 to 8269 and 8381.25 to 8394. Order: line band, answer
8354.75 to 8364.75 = -0.03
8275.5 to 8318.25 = -0.02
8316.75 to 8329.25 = -0.02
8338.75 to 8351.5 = -0.03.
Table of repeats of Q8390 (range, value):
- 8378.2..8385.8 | 0.504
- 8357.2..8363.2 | 0.522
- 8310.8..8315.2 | 0.531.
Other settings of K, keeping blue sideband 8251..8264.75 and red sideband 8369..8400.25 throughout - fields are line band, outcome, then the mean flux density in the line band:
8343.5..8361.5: -0.3 angstrom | 0.523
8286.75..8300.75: -0.2 angstrom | 0.533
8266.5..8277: -0.2 angstrom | 0.538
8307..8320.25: -0.2 angstrom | 0.53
